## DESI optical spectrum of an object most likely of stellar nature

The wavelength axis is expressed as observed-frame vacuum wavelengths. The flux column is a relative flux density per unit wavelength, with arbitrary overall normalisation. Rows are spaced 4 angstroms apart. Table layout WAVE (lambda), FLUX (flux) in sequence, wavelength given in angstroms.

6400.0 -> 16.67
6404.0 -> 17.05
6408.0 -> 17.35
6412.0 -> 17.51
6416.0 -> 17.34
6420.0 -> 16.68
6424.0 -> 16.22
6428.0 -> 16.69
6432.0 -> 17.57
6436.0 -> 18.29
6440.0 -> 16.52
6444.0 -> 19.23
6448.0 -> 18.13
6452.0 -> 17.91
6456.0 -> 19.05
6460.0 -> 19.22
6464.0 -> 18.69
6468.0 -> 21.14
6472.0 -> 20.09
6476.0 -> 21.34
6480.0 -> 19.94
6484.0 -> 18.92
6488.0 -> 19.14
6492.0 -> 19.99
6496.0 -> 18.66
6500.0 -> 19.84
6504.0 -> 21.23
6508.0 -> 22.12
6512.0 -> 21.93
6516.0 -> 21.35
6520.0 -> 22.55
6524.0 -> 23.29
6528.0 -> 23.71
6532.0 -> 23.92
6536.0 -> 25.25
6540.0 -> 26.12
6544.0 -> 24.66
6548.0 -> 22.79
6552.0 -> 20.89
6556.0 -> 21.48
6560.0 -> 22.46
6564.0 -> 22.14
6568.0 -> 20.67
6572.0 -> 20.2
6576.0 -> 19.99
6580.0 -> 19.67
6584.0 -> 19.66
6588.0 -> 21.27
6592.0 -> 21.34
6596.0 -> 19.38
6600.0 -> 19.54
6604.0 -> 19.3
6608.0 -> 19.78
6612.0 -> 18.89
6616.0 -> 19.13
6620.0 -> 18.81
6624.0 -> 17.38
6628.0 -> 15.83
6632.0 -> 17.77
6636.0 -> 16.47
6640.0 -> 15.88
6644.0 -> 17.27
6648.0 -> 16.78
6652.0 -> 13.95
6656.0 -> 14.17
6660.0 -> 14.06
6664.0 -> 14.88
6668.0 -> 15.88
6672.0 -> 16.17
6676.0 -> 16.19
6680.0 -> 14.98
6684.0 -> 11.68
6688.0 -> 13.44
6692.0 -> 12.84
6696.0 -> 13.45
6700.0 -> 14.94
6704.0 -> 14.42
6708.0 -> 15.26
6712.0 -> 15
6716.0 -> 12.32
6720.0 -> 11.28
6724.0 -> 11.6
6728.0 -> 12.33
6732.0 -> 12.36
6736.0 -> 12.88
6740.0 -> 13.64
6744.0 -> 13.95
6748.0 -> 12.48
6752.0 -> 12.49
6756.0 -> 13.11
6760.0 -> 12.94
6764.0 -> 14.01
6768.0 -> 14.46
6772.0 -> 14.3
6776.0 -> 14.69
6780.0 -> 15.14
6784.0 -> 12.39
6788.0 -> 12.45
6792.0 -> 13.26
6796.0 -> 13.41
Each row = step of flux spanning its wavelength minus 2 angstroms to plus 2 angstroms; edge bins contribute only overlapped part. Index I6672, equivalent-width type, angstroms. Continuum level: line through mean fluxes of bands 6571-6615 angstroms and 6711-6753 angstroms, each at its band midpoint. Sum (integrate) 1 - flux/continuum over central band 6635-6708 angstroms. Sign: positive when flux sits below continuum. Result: 4.5 angstroms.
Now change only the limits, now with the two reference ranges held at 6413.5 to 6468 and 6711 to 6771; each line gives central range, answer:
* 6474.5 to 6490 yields -2.3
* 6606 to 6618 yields -3.3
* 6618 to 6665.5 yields -4.8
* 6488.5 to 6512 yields -4.8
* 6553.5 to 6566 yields -4.7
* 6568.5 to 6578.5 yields -2.8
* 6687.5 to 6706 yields -0.2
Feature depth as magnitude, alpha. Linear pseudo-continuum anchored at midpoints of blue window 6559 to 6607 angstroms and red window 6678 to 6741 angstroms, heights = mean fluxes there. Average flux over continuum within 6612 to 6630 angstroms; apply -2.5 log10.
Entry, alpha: 0.02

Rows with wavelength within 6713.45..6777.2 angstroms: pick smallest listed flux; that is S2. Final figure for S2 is 11.28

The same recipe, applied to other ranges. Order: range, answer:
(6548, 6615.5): 18.89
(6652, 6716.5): 11.68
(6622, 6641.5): 15.83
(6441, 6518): 17.91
